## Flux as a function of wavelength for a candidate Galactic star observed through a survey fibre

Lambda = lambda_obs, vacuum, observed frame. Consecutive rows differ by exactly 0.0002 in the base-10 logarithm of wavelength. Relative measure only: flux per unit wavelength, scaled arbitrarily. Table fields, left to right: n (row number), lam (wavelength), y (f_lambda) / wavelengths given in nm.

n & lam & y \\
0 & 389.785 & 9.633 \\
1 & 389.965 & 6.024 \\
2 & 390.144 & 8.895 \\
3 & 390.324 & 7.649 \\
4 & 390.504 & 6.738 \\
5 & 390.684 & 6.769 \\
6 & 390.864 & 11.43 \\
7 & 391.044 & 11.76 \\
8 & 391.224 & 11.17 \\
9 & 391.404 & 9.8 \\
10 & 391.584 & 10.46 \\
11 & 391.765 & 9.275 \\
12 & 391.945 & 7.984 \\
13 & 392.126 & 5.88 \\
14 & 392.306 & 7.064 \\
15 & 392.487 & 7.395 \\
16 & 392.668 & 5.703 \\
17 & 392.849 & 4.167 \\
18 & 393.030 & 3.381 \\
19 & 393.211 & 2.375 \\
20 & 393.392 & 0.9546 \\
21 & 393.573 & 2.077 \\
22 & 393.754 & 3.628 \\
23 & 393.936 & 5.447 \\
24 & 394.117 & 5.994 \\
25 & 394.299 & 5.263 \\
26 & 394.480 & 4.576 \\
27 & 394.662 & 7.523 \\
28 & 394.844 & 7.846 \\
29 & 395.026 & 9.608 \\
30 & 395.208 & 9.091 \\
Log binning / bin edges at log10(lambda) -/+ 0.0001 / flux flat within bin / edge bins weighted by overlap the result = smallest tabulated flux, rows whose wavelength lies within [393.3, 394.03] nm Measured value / 0.9546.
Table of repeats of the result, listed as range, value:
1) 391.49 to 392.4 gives 5.88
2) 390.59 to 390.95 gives 6.769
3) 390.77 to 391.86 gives 9.275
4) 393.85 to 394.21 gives 5.447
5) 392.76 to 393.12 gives 3.381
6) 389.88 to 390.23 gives 6.024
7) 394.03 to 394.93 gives 4.576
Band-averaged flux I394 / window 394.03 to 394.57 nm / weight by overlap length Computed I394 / 5.28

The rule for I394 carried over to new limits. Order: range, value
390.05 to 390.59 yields 7.75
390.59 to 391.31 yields 10.3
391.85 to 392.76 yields 6.81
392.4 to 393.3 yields 4.59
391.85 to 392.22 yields 6.98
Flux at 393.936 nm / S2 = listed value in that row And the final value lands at 5.447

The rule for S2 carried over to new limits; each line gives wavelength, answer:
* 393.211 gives 2.375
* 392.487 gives 7.395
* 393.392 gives 0.9546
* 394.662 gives 7.523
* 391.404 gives 9.8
